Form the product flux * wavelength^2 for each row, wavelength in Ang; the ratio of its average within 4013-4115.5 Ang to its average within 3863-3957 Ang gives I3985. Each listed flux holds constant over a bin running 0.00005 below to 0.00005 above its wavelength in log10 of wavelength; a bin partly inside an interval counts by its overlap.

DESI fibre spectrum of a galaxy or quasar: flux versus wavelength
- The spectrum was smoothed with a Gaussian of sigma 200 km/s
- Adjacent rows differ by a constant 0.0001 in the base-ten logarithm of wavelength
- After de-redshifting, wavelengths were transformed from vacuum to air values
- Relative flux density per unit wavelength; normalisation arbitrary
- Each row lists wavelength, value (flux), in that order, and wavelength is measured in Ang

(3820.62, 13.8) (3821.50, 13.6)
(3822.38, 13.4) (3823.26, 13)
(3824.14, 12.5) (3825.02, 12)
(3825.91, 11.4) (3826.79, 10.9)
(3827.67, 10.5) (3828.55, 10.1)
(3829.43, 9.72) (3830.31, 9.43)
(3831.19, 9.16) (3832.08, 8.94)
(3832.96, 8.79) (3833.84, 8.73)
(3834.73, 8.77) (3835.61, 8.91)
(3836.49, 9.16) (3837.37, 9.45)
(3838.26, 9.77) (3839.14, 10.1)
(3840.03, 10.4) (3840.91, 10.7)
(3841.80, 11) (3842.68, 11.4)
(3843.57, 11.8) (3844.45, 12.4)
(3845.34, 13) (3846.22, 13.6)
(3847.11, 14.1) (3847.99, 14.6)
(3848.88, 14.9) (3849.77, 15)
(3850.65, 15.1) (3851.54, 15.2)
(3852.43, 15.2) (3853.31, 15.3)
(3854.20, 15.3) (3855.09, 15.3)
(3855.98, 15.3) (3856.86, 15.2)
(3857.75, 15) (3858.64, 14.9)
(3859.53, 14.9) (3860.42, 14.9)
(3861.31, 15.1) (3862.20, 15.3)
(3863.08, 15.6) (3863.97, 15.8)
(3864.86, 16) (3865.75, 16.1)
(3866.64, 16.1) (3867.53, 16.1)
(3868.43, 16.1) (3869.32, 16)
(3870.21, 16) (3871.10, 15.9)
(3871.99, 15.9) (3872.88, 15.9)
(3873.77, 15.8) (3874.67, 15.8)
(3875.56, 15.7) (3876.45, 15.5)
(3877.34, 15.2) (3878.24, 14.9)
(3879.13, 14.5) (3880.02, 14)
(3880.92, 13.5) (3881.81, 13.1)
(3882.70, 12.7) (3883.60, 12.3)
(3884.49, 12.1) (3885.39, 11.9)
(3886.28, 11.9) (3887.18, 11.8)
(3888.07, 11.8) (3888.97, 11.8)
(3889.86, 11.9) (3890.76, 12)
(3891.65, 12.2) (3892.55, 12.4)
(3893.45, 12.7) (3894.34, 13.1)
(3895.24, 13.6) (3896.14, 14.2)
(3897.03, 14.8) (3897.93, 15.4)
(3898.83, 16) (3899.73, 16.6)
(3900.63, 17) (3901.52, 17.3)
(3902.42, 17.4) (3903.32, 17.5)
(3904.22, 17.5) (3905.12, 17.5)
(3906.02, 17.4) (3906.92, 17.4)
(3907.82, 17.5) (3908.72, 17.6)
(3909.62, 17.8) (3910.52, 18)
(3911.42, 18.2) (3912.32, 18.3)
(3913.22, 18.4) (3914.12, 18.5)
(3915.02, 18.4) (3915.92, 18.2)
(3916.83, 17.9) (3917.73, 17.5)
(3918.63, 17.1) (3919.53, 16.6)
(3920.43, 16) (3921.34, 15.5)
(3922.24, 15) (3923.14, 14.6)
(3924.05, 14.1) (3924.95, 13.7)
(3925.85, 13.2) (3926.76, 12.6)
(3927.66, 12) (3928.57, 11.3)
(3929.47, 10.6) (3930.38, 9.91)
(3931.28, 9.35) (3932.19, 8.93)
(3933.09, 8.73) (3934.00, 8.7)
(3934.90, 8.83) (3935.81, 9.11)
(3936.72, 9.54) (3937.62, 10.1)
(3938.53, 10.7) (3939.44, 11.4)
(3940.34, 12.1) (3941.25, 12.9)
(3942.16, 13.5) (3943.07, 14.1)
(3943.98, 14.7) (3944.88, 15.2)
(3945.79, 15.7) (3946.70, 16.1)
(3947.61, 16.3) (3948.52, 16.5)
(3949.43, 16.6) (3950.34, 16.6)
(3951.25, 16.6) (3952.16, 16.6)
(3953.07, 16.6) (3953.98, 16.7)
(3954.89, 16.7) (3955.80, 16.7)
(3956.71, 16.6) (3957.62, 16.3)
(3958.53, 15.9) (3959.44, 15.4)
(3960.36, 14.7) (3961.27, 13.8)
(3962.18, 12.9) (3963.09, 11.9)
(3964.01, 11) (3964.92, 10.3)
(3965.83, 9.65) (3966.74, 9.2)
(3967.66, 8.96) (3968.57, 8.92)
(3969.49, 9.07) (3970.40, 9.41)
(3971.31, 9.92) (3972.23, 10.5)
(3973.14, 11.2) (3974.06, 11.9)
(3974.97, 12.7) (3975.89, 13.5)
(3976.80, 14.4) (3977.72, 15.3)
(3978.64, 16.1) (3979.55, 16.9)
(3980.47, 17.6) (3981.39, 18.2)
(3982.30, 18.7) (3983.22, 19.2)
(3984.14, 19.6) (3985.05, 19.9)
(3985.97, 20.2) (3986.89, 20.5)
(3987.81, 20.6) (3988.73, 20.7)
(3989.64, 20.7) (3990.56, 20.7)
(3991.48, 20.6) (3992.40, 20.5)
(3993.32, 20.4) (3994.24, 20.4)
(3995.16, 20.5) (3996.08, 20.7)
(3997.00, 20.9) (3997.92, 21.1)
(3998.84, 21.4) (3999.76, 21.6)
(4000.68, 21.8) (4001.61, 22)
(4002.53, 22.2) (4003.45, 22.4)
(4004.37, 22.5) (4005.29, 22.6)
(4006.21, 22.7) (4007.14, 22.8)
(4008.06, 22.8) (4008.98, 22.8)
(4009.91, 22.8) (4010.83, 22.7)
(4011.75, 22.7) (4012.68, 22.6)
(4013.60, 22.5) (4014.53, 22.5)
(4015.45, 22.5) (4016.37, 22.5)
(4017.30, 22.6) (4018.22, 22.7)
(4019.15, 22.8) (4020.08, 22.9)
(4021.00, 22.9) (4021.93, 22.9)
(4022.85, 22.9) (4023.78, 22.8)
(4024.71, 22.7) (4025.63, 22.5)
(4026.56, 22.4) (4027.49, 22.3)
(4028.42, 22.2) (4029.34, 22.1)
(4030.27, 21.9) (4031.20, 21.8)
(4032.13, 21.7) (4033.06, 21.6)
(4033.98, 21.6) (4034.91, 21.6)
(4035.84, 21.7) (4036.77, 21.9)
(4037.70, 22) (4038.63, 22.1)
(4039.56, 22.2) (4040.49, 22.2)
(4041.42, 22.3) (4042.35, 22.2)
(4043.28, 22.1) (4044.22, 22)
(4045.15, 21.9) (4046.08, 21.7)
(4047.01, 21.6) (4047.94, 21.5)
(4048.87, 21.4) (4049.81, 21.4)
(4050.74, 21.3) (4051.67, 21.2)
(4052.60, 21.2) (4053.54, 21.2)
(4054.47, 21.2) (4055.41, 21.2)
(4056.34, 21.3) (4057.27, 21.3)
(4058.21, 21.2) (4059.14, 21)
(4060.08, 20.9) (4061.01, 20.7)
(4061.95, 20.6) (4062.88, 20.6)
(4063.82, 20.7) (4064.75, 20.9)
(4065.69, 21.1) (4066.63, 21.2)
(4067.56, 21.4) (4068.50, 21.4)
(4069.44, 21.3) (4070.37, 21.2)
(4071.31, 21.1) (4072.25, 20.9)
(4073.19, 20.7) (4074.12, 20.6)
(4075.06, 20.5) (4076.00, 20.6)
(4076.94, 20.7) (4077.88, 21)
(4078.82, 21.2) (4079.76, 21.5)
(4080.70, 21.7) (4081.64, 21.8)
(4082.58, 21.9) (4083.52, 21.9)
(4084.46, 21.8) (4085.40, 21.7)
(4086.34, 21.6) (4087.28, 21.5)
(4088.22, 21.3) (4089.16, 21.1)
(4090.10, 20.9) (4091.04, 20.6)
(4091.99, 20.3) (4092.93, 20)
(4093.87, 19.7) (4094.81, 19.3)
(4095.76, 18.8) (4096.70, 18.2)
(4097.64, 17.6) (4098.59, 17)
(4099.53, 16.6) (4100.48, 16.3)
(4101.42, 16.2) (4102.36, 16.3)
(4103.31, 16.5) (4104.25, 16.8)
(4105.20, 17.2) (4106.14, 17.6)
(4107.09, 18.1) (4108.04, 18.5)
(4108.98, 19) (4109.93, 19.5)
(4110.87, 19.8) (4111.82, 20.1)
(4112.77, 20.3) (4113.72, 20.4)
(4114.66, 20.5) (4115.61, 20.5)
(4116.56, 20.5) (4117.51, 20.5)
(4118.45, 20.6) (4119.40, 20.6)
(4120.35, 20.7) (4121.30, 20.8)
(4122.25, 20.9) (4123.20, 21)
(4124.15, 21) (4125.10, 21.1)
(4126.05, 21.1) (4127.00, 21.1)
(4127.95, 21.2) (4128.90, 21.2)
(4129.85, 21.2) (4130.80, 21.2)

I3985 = 1.5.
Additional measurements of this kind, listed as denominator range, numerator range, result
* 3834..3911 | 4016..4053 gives 1.67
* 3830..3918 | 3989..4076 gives 1.63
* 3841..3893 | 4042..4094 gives 1.65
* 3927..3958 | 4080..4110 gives 1.56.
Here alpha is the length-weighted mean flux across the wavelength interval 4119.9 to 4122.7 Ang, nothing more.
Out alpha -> 20.8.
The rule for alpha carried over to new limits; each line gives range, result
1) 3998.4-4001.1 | 21.6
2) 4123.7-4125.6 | 21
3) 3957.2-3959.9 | 15.9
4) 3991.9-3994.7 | 20.4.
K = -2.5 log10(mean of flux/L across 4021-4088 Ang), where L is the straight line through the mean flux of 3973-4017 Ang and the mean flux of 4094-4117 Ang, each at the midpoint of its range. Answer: -0.125 mag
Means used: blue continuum 20.1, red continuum 18.4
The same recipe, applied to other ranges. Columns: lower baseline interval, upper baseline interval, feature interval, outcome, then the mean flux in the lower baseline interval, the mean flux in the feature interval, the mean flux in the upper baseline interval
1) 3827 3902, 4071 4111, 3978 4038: -0.23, 13.5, 21.5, 19.7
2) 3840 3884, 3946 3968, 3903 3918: -0.22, 14.6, 17.9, 14.6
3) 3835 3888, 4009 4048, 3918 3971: 0.34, 13.9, 13.1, 22.3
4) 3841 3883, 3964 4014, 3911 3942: 0.22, 14.8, 13.5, 18.1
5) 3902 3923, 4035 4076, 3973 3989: 0.13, 17.4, 17.1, 21.3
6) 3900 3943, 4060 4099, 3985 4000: -0.19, 14.5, 20.7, 20.7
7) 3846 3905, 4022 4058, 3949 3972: 0.34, 14.7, 13.4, 21.9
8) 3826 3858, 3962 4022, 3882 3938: 0.05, 12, 14.2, 18.5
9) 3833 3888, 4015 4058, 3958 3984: 0.39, 13.8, 13.2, 22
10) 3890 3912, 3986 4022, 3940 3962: 0.21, 15.8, 15.5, 21.9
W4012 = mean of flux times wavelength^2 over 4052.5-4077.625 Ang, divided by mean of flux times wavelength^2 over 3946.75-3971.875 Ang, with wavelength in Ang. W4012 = 1.61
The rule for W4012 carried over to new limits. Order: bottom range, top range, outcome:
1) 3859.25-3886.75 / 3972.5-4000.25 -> 1.32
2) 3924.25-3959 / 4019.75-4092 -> 1.70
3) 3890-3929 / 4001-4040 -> 1.50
